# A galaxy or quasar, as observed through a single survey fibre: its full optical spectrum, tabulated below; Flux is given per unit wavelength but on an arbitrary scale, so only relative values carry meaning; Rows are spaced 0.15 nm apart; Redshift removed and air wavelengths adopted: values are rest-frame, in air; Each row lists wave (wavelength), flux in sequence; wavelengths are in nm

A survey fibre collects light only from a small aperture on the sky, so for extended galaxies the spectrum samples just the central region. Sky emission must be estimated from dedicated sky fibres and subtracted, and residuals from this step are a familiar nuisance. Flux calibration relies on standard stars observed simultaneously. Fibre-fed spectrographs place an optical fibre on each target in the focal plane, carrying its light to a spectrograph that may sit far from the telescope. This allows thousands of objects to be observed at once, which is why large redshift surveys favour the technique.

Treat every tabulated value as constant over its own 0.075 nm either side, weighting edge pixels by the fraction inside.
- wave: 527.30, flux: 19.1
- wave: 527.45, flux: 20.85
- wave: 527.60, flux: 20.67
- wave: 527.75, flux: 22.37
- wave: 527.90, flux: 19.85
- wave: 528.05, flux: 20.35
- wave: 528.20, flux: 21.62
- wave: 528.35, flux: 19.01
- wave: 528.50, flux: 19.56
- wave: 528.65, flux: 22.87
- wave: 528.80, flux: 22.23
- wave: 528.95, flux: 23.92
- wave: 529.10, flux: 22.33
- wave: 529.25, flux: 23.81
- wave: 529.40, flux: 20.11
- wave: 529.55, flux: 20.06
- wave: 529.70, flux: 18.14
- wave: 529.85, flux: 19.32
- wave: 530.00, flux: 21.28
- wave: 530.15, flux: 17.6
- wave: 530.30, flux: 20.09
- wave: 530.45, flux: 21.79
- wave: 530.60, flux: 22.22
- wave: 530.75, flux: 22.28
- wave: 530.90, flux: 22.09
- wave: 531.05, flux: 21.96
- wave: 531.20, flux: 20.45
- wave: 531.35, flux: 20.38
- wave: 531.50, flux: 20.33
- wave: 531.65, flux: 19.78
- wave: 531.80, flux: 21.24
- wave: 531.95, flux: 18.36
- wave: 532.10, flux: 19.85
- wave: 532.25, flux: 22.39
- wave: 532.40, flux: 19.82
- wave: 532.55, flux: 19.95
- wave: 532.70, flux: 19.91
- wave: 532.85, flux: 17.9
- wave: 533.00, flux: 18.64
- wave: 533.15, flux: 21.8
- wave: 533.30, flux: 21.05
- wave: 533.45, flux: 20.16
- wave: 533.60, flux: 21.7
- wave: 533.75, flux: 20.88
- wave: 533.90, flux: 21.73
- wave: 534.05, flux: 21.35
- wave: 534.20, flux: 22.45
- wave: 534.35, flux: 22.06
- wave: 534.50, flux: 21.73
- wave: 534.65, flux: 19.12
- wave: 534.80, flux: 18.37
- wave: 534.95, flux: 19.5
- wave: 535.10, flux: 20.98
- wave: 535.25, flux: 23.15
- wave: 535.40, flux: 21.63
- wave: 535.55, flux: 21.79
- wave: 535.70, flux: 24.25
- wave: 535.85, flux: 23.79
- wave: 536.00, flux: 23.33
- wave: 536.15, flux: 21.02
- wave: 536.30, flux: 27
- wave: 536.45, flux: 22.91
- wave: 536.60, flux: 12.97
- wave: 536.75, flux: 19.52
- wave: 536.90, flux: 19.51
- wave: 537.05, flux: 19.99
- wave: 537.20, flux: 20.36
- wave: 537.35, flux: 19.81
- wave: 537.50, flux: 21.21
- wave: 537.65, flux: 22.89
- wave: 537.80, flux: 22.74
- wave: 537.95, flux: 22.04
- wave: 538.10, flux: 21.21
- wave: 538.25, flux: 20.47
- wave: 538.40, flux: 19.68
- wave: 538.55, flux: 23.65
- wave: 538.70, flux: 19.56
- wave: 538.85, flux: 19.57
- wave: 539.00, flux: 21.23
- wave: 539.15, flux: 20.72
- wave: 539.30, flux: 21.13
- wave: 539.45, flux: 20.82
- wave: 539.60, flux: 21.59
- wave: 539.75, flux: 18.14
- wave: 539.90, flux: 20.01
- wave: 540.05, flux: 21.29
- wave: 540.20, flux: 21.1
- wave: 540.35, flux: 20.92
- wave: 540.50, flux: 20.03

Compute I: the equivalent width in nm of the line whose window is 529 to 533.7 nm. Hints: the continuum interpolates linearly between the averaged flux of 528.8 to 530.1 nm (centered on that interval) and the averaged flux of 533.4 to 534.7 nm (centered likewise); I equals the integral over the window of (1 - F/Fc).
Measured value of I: 0.14 nm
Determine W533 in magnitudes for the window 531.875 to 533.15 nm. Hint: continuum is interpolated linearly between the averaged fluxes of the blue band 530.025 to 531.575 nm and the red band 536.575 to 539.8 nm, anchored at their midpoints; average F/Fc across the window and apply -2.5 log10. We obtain 0.06 mag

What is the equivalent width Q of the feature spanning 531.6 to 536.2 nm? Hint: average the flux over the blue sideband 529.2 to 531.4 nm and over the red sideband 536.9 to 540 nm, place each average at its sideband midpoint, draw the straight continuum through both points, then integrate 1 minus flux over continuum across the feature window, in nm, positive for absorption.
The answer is -0.04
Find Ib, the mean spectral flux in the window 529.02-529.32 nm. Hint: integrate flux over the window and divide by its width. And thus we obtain 23.1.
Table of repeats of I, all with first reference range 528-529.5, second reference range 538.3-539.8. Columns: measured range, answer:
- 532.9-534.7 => 0.01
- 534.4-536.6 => -0.08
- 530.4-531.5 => -0.01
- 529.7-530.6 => 0.06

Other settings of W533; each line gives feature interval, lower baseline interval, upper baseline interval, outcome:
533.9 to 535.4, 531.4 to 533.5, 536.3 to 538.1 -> -0.04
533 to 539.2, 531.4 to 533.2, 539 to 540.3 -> -0.04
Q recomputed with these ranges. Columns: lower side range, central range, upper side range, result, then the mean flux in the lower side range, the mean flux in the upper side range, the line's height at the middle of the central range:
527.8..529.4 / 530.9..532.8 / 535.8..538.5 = 0.09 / 21.5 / 21.1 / 21.4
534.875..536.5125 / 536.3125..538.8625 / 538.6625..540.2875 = 0.11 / 22.7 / 20.5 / 21.6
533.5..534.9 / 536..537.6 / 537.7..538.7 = 0.05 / 21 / 21.5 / 21.3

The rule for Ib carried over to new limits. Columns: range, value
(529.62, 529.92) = 18.7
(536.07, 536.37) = 23.9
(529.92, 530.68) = 20.6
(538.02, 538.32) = 20.9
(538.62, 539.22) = 20.3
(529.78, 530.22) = 19.4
